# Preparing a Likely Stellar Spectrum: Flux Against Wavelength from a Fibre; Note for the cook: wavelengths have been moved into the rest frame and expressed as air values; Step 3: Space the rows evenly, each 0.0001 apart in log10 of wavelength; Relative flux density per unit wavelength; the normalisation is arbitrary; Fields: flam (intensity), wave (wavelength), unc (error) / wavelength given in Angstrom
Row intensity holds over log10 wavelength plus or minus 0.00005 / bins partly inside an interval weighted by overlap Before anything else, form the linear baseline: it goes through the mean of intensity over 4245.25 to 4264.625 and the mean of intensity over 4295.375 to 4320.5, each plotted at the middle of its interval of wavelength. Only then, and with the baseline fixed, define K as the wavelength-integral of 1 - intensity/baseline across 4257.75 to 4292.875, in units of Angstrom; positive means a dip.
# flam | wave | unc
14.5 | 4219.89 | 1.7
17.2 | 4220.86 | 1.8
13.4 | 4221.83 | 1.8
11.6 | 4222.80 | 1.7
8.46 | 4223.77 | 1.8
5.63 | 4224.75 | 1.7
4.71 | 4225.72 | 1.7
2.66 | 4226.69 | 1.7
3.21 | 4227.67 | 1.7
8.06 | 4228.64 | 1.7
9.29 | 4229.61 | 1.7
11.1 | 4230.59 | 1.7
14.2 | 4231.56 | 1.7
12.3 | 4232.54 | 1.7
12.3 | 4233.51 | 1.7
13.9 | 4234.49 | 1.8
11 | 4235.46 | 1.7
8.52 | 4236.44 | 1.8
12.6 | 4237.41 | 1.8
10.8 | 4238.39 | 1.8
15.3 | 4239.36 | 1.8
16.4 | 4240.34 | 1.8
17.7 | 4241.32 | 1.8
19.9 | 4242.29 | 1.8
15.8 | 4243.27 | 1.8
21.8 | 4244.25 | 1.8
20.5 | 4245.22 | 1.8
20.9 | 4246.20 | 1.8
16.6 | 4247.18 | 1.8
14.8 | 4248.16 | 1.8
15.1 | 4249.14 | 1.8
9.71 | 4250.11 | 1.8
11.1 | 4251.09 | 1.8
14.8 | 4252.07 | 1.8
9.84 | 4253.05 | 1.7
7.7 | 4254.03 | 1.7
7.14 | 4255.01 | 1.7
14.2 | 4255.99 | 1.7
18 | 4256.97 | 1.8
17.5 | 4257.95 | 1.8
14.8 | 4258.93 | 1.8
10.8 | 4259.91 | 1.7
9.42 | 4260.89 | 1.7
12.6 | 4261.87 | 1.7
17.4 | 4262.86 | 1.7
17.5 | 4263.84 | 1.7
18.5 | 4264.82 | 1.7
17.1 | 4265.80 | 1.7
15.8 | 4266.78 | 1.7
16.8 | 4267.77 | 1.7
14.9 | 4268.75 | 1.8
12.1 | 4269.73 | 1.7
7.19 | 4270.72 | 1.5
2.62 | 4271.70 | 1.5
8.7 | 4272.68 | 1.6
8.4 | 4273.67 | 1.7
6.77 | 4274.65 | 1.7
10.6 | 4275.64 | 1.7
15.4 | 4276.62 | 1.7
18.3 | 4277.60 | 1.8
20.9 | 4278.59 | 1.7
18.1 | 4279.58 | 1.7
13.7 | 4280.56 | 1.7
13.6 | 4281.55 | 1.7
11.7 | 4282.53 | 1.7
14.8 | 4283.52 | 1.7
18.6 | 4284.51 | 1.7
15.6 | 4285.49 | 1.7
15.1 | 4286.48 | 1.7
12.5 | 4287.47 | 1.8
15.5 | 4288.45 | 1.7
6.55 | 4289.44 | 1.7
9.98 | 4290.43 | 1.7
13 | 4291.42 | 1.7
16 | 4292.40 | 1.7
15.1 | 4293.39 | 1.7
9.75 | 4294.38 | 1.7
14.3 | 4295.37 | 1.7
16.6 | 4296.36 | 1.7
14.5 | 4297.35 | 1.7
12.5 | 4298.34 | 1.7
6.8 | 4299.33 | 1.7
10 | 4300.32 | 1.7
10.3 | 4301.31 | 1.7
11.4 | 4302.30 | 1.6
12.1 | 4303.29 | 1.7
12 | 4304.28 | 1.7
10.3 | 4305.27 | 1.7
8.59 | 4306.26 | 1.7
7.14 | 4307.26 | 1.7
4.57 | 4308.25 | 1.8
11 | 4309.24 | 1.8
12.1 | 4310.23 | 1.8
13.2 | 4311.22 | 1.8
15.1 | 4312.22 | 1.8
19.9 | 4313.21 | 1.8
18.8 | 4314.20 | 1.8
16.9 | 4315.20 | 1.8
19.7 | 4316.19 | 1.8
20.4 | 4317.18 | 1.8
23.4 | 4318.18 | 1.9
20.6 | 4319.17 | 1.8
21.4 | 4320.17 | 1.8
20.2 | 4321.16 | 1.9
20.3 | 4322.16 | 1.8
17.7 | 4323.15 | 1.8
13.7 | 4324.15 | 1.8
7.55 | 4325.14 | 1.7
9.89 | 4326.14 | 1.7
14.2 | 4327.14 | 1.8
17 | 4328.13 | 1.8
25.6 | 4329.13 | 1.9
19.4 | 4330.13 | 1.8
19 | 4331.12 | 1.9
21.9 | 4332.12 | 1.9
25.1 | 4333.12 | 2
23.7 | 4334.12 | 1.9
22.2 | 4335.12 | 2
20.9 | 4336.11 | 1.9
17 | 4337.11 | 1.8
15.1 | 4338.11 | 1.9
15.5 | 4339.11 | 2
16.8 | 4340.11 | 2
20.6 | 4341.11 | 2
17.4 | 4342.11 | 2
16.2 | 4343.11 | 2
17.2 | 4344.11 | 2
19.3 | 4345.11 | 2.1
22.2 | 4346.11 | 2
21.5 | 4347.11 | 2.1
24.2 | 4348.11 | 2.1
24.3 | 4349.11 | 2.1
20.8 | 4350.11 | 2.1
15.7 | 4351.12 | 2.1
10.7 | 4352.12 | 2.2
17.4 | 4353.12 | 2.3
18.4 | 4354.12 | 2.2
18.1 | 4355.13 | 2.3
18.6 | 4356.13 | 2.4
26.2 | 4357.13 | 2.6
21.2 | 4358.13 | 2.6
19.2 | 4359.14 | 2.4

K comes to 0.9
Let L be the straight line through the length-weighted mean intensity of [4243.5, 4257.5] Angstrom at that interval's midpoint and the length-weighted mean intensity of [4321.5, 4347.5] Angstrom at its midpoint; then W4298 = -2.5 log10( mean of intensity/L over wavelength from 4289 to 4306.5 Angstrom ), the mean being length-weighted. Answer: 0.38 mag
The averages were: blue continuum 14.5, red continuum 18.3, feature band 11.7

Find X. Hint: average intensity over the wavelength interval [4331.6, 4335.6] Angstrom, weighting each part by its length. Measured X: 23.2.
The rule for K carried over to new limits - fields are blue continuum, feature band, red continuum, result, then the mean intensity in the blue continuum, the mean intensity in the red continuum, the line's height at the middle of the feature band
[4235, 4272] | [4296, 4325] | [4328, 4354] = 5.39 Angstrom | 14.1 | 19.5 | 17.6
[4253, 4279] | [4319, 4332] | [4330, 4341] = 0.89 Angstrom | 13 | 19.7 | 18.8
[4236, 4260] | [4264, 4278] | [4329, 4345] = 2.96 Angstrom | 14.6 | 19.5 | 15.8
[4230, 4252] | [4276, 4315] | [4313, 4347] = 8.81 Angstrom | 14.6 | 18.7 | 17.2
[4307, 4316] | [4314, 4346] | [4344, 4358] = -4.50 Angstrom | 13.6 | 19.7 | 16.5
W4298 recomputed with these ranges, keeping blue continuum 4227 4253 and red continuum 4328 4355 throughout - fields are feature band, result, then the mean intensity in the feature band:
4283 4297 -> 0.192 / 13.8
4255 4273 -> 0.109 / 13.5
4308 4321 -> 0.057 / 17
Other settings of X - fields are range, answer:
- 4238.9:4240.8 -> 15.8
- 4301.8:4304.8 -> 11.8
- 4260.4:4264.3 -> 14.2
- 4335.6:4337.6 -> 19.1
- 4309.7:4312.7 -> 13.4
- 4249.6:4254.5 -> 10.7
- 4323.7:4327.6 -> 11.3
